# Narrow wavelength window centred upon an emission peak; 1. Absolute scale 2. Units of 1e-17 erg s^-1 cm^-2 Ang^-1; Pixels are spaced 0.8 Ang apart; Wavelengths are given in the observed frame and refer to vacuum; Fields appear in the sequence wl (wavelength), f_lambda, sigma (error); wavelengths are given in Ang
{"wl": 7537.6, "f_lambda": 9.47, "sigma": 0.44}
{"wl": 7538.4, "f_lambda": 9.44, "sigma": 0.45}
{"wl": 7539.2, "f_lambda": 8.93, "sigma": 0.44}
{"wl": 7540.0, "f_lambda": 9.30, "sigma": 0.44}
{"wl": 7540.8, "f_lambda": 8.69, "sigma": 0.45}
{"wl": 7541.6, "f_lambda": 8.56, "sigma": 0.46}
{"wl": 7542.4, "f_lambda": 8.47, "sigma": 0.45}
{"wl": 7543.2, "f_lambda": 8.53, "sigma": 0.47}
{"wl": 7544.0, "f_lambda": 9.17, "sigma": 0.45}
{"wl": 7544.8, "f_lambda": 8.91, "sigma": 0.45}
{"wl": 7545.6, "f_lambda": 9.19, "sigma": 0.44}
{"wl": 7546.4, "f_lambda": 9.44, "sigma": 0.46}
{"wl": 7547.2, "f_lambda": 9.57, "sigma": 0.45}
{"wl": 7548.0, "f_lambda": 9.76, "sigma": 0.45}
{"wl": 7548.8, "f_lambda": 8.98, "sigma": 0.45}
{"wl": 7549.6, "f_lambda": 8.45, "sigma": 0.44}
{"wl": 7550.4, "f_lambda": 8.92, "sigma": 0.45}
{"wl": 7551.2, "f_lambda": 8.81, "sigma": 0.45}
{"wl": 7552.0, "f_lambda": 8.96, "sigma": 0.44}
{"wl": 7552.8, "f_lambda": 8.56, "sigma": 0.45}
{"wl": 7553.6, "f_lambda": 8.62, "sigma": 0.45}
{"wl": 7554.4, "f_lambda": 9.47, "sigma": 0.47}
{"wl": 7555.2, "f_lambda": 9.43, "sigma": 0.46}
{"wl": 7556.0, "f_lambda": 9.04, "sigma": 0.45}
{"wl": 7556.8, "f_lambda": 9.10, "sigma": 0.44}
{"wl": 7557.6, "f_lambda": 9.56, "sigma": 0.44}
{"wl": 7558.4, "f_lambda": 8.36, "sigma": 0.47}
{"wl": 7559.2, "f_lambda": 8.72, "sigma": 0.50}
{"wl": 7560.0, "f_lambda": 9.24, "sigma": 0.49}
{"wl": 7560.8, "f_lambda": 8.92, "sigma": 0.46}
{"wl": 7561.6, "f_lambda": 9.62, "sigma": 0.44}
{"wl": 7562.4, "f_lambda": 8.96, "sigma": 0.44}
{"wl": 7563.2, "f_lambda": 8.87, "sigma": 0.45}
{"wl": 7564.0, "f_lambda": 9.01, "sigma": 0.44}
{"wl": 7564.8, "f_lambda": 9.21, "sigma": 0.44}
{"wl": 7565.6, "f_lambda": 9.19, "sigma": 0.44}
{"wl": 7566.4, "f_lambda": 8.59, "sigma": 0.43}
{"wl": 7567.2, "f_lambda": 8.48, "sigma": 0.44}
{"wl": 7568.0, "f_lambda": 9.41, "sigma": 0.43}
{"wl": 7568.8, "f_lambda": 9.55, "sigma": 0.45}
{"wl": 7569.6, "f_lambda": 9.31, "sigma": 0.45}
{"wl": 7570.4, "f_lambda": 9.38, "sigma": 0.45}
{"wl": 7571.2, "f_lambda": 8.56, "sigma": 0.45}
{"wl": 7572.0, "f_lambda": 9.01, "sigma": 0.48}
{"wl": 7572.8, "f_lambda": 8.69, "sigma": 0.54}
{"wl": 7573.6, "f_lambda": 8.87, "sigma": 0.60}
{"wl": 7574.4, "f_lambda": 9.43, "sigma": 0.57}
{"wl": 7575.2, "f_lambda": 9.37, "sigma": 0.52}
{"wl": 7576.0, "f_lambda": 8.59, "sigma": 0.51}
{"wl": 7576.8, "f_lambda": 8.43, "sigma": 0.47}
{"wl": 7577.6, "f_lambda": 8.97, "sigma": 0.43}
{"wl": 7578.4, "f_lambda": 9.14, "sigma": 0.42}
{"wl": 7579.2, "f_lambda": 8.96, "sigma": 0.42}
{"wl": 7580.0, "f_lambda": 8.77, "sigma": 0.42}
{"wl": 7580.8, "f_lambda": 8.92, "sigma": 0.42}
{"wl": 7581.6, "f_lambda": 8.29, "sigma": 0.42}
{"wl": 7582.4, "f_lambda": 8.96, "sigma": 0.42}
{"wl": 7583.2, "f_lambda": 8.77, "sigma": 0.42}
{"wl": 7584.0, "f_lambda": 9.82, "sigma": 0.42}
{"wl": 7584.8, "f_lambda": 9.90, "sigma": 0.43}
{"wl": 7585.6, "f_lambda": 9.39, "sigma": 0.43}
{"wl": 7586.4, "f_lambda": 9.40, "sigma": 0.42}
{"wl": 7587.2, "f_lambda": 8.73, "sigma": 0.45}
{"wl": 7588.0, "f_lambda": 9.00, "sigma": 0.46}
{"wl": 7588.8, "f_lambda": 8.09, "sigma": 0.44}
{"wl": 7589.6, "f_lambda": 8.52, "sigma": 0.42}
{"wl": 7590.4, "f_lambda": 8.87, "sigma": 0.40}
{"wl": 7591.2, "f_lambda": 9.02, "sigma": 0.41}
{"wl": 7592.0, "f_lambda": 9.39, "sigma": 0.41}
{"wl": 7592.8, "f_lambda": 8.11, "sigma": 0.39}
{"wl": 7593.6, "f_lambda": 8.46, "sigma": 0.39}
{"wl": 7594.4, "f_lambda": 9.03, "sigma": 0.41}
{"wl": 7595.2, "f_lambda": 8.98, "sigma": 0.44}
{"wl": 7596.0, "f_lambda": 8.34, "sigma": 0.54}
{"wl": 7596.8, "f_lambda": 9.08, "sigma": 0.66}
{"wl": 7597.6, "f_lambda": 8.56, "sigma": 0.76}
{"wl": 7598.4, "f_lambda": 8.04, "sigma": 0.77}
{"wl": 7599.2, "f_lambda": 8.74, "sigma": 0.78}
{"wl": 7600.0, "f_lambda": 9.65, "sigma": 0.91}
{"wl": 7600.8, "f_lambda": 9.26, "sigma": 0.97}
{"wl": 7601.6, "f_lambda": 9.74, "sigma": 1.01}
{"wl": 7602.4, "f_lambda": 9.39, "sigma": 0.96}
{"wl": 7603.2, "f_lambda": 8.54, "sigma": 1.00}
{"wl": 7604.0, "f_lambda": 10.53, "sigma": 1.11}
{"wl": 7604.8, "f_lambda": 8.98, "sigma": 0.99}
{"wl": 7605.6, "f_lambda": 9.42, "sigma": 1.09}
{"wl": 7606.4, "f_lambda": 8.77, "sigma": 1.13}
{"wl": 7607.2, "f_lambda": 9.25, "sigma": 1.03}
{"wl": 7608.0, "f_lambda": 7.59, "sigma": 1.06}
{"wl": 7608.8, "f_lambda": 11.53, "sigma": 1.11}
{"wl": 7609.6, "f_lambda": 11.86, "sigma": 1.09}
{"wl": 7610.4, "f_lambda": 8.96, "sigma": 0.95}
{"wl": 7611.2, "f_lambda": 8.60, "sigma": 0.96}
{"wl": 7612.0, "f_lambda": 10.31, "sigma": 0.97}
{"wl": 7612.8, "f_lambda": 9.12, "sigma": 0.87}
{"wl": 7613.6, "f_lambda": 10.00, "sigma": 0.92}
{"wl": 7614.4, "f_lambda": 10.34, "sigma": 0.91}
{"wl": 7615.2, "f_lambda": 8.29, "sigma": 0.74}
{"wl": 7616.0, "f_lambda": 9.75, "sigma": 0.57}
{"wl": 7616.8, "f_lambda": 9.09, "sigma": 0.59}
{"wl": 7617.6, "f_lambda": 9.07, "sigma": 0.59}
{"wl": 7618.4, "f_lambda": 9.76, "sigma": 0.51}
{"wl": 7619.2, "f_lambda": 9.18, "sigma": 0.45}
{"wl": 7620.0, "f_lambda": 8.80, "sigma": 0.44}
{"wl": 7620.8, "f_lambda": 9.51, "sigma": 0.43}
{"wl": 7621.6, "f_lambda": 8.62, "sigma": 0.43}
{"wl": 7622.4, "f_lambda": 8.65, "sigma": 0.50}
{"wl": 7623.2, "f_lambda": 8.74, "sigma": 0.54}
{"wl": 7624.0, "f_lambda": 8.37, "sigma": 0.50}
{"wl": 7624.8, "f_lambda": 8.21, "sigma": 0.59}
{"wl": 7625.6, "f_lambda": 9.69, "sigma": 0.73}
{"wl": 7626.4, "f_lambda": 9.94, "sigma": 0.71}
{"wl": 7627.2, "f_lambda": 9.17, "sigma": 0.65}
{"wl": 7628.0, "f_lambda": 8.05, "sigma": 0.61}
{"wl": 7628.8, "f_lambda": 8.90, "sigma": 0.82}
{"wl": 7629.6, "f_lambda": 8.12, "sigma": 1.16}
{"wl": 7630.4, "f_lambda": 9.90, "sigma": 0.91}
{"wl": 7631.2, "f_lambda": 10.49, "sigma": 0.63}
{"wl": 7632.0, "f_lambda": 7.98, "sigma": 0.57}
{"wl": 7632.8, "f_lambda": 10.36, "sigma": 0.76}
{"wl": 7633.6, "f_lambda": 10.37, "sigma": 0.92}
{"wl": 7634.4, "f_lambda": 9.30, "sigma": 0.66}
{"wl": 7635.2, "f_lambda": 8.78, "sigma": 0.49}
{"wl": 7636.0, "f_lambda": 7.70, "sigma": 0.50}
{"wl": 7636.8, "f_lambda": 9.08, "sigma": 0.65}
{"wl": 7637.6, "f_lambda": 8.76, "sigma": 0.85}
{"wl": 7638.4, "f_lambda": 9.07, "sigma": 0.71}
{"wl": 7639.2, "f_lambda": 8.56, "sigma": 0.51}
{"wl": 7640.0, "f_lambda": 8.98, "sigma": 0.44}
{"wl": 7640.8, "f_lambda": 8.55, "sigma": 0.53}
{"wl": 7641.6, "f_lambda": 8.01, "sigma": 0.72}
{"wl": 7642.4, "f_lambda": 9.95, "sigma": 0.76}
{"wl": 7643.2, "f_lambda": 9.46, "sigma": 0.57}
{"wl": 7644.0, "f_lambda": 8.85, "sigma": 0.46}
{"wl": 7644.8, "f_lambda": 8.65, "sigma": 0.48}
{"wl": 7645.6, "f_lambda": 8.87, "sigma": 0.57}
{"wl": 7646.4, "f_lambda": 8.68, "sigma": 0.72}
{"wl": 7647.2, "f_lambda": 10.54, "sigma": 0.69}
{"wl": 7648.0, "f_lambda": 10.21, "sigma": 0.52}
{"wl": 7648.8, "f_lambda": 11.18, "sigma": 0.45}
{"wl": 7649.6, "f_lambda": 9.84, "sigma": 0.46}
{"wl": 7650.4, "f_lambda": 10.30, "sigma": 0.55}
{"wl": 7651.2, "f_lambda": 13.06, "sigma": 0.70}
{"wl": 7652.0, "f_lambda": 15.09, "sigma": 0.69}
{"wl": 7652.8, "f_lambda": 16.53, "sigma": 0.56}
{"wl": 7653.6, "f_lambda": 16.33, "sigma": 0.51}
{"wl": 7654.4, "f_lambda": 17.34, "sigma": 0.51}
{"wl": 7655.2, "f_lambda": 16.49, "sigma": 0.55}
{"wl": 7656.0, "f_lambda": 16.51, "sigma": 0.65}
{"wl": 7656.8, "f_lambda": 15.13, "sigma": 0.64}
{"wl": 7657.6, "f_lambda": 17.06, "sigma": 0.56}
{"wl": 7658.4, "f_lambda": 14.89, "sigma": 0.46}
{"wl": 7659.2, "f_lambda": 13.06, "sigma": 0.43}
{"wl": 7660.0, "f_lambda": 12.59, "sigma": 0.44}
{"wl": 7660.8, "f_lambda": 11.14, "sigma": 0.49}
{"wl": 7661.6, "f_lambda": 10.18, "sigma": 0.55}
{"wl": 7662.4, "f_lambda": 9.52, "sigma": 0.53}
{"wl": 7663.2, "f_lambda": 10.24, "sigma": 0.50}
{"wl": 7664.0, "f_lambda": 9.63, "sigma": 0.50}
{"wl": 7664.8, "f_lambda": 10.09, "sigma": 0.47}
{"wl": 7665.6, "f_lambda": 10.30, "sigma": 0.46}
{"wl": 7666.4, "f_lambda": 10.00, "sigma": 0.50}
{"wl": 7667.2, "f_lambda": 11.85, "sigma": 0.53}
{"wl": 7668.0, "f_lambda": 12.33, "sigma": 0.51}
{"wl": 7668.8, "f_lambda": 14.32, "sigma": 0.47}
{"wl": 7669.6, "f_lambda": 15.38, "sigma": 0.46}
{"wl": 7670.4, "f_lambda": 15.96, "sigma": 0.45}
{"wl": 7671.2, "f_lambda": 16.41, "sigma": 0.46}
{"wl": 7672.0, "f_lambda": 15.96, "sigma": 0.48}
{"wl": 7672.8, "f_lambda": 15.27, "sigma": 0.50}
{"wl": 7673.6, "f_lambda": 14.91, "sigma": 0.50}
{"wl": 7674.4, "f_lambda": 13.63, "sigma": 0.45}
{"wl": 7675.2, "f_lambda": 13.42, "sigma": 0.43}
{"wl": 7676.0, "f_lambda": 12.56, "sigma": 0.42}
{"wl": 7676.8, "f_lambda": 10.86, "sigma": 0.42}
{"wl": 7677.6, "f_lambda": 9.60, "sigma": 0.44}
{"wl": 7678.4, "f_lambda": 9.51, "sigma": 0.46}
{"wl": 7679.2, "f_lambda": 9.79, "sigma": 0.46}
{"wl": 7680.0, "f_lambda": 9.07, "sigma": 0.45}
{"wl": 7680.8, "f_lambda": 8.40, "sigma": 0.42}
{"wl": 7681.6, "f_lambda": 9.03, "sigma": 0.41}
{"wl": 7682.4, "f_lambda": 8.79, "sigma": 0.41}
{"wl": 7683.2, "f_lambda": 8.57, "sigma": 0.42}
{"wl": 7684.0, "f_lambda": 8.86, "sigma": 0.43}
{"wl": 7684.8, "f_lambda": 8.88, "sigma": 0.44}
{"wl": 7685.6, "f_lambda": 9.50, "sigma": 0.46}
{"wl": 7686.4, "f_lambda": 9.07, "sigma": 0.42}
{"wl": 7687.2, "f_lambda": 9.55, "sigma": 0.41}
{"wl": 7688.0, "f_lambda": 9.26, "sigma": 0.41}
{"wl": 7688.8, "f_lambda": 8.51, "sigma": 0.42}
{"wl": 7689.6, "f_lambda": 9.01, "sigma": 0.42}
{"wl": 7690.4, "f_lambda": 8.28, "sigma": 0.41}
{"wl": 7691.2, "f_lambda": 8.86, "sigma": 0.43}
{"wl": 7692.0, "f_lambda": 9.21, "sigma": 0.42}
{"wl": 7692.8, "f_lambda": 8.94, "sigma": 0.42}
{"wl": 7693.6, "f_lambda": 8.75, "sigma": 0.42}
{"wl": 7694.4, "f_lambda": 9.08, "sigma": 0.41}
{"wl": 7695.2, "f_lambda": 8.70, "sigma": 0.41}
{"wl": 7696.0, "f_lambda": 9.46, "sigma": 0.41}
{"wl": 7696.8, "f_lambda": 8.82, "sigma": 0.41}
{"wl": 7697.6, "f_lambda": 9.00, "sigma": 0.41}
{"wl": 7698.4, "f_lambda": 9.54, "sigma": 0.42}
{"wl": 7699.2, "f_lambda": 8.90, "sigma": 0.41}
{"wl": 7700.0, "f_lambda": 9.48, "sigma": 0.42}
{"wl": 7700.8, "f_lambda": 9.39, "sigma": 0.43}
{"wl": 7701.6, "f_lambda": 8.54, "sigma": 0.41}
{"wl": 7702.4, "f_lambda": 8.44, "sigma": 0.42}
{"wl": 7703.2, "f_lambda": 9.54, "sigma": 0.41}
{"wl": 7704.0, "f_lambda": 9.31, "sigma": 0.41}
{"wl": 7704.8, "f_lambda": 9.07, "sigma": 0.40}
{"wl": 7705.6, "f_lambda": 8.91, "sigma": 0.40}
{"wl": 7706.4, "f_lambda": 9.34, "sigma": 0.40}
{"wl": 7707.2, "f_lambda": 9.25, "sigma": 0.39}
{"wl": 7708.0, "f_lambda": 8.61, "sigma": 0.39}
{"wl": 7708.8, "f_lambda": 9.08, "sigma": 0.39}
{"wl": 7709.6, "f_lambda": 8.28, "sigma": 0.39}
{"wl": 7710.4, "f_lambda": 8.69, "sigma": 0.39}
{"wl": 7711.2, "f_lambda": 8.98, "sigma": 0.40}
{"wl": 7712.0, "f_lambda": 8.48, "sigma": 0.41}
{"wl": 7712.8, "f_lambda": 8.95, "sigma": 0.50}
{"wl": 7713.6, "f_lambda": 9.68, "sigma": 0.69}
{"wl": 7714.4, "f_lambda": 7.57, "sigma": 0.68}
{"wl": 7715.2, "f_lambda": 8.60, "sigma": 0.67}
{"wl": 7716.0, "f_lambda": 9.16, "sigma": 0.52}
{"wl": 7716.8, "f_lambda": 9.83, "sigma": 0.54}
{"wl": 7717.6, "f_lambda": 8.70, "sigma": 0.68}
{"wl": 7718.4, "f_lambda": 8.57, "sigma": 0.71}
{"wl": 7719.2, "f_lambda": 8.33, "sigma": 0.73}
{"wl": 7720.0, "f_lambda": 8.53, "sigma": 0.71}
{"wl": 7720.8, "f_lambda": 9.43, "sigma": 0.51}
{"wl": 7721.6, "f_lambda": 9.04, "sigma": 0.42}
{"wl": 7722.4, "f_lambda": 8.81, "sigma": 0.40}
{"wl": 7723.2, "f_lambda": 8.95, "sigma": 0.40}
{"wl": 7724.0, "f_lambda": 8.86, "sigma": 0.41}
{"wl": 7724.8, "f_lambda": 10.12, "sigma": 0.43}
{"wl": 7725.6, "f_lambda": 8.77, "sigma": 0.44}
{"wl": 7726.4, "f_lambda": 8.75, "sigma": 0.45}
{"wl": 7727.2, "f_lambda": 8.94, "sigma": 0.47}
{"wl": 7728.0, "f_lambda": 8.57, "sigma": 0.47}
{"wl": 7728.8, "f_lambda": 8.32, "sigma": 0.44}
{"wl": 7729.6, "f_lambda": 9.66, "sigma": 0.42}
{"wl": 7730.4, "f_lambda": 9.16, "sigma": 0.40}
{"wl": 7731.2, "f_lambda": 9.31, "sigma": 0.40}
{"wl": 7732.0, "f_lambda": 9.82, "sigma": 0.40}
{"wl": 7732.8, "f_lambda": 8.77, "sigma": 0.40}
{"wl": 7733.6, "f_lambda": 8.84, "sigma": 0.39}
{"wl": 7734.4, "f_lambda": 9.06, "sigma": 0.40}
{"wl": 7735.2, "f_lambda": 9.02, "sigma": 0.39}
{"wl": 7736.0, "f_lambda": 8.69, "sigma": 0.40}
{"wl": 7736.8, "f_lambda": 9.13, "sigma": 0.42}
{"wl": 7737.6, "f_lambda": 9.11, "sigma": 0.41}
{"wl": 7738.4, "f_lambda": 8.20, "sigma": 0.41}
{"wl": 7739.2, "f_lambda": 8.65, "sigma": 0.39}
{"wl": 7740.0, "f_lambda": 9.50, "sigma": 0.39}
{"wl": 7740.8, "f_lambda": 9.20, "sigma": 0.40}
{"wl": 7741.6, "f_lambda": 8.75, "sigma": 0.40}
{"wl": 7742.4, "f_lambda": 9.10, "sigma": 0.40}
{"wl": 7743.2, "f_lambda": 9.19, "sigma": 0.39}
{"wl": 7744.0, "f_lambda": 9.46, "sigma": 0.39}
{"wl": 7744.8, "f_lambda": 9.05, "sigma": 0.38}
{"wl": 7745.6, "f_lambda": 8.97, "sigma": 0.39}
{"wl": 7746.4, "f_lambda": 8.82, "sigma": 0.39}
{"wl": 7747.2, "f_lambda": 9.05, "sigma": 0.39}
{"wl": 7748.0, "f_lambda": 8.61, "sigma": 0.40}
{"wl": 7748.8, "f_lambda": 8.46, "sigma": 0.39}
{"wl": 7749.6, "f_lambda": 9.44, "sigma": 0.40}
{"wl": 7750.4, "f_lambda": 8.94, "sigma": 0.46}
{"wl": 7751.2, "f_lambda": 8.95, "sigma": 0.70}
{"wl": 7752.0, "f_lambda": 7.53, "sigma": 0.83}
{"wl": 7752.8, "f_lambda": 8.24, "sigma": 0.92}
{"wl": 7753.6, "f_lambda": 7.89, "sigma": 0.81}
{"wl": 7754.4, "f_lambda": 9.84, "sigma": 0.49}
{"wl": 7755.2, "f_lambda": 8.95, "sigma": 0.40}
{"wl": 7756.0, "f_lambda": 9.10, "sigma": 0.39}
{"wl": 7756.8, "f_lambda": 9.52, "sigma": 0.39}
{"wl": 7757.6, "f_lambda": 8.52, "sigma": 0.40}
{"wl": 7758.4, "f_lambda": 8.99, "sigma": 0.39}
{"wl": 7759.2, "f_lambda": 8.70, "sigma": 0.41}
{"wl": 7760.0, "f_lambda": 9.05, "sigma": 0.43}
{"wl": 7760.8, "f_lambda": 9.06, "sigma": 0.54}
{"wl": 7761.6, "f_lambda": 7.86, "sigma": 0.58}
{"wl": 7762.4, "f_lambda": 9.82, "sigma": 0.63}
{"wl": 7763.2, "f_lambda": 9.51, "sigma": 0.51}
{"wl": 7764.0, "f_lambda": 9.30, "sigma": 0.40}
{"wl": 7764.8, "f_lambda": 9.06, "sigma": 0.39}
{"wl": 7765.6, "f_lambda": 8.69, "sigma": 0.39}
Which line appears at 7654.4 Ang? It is [S II]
